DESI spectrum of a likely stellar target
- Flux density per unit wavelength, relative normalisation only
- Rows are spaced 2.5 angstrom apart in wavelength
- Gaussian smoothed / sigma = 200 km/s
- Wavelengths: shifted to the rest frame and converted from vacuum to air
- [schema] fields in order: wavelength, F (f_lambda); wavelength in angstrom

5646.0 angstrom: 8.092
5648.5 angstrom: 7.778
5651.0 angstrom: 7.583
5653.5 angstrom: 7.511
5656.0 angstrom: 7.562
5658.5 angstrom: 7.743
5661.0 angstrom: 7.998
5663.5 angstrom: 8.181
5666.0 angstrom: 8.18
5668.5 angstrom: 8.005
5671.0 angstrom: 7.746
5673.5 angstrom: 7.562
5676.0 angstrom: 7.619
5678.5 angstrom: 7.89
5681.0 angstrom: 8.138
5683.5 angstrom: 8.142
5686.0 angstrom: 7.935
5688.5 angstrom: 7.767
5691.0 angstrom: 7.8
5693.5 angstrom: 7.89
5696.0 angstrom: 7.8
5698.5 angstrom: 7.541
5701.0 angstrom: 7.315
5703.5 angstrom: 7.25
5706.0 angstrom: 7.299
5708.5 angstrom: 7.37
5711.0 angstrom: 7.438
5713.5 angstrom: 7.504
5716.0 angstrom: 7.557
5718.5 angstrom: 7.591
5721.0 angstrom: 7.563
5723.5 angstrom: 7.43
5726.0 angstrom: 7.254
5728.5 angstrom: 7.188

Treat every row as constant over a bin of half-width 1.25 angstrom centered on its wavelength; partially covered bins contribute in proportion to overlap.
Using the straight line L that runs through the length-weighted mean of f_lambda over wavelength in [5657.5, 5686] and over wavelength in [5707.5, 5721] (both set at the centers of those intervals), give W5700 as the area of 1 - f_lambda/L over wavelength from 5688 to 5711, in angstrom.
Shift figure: 0.32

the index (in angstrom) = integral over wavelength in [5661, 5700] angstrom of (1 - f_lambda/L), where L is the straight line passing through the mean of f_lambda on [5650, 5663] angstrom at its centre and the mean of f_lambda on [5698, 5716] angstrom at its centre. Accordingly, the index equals -1.7 angstrom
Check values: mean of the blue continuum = 7.71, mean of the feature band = 7.88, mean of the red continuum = 7.39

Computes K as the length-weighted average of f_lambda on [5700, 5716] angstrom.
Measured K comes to 7.38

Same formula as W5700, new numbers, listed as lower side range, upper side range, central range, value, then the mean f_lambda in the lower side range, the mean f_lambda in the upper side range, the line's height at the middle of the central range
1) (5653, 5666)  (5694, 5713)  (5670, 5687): -0.4 angstrom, 7.85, 7.45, 7.68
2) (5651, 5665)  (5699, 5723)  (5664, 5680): -0.3 angstrom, 7.79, 7.44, 7.69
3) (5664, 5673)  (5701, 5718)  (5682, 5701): -0.4 angstrom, 7.96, 7.4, 7.65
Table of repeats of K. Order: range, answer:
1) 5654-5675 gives 7.86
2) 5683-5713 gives 7.61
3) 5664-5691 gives 7.9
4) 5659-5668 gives 8.08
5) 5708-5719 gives 7.49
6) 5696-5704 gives 7.45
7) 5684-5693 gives 7.86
